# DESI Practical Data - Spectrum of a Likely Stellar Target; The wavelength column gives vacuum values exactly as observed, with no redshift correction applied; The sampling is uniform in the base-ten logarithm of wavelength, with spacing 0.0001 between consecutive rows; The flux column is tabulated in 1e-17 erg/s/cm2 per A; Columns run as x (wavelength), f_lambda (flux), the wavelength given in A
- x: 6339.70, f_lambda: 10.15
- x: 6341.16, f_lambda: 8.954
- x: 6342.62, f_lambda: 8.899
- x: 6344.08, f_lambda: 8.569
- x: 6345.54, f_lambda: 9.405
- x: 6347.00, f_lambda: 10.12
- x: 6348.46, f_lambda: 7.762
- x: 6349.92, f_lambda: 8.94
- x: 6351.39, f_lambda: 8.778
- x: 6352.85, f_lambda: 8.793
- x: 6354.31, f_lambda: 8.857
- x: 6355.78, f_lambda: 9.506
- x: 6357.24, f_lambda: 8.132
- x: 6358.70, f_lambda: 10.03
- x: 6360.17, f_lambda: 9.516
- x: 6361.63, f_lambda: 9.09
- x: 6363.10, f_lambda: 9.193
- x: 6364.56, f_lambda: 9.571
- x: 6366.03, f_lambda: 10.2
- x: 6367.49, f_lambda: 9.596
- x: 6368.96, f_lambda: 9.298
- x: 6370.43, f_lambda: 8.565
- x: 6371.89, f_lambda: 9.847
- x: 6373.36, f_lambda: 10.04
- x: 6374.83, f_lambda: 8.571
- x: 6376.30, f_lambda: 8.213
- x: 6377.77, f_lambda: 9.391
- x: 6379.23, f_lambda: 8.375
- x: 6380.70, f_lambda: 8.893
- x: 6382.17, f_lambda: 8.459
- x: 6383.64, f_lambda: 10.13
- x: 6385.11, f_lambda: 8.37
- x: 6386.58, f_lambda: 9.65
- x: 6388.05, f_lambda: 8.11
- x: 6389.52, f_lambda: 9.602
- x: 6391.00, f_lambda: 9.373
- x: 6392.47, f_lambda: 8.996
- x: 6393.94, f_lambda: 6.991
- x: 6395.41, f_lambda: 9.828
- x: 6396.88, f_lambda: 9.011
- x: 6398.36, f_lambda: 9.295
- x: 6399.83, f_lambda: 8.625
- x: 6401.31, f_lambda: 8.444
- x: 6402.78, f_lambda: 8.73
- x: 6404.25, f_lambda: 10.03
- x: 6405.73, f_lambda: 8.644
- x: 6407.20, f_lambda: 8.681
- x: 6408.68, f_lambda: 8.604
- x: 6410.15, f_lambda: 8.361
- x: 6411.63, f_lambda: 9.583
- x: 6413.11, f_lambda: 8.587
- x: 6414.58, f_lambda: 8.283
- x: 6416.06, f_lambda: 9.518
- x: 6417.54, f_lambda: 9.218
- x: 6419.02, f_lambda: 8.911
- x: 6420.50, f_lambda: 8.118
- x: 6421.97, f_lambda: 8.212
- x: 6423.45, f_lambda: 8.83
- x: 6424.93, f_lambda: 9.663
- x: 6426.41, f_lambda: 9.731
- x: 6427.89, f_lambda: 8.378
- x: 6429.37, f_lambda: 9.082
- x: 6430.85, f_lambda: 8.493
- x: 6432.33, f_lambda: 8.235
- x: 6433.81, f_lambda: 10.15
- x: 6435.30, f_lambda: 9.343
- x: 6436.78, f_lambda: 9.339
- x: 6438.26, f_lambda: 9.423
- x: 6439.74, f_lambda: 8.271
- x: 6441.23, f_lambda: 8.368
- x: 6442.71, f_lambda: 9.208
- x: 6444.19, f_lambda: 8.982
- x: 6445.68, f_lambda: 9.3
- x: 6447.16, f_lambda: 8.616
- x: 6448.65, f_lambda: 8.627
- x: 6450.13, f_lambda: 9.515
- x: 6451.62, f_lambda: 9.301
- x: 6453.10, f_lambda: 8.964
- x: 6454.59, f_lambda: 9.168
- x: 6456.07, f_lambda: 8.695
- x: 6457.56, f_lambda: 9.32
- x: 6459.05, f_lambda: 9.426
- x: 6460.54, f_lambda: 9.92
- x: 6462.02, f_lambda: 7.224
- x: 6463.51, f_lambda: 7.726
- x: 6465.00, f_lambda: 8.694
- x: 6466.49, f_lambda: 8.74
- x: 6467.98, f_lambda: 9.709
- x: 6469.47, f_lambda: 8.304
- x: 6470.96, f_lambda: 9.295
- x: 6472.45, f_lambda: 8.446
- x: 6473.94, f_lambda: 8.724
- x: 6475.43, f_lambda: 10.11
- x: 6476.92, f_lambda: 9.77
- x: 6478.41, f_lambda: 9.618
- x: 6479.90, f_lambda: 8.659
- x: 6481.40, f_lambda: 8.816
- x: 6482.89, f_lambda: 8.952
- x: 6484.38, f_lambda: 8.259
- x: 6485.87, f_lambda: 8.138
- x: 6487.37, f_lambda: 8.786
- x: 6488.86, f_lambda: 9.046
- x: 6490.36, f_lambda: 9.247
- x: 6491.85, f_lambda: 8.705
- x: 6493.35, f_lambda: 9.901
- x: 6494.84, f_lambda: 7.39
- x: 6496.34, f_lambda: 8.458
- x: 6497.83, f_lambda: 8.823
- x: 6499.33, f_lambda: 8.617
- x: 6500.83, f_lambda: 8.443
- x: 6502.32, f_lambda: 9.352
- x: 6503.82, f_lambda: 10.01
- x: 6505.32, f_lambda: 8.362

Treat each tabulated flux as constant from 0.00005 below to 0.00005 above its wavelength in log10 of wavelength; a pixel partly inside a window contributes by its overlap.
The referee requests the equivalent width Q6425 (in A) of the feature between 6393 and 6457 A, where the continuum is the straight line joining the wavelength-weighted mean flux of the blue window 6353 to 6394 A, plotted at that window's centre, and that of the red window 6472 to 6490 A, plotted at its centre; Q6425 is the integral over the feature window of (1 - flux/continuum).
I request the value 0.89 A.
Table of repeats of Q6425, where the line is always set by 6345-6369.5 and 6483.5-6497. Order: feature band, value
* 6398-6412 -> 0.2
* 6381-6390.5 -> 0.0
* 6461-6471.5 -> 0.3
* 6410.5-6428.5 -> 0.1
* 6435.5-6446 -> -0.1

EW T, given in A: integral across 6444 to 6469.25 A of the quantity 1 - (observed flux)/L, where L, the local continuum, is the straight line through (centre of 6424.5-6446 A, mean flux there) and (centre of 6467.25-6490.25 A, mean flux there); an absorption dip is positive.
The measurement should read 0.3 A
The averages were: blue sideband 9.05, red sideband 8.98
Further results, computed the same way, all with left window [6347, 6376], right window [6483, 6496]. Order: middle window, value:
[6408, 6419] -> 0.1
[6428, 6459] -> -0.5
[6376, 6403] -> 0.6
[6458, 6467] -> 0.2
